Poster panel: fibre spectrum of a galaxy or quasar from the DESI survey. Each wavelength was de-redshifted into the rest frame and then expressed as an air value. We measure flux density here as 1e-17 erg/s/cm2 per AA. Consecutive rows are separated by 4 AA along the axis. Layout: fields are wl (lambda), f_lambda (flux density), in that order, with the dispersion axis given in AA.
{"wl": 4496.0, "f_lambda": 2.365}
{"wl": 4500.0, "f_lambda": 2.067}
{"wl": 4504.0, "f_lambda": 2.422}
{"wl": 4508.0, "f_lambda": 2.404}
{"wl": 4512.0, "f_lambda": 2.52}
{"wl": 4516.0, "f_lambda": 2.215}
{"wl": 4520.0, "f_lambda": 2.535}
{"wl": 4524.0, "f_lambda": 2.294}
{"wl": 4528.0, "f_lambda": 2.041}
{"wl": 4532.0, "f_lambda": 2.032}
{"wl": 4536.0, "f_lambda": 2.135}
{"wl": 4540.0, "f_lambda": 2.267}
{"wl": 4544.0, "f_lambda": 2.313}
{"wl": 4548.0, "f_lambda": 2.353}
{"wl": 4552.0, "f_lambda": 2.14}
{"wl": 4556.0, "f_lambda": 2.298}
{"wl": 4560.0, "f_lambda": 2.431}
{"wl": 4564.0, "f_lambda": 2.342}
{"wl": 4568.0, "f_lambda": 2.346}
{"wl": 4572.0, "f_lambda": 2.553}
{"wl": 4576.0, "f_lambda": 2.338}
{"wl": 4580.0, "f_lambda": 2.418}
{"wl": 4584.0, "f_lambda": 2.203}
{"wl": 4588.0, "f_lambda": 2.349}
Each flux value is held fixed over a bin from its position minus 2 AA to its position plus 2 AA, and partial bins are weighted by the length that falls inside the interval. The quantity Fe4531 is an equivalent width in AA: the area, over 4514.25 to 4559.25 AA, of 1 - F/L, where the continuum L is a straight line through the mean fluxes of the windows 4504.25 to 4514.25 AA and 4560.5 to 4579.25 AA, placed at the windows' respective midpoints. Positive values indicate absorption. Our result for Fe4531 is 3.4 AA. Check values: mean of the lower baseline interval 2.45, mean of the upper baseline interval 2.4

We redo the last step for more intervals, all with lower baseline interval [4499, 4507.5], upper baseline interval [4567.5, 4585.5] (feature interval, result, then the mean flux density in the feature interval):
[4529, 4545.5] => 1.1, 2.17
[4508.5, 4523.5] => -0.7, 2.41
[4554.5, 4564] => 0.0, 2.36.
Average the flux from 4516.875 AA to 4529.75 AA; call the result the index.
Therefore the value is 2.29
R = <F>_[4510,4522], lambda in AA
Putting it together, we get 2.42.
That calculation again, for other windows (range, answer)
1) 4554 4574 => 2.39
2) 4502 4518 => 2.39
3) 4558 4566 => 2.39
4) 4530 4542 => 2.14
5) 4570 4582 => 2.44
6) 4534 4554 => 2.24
